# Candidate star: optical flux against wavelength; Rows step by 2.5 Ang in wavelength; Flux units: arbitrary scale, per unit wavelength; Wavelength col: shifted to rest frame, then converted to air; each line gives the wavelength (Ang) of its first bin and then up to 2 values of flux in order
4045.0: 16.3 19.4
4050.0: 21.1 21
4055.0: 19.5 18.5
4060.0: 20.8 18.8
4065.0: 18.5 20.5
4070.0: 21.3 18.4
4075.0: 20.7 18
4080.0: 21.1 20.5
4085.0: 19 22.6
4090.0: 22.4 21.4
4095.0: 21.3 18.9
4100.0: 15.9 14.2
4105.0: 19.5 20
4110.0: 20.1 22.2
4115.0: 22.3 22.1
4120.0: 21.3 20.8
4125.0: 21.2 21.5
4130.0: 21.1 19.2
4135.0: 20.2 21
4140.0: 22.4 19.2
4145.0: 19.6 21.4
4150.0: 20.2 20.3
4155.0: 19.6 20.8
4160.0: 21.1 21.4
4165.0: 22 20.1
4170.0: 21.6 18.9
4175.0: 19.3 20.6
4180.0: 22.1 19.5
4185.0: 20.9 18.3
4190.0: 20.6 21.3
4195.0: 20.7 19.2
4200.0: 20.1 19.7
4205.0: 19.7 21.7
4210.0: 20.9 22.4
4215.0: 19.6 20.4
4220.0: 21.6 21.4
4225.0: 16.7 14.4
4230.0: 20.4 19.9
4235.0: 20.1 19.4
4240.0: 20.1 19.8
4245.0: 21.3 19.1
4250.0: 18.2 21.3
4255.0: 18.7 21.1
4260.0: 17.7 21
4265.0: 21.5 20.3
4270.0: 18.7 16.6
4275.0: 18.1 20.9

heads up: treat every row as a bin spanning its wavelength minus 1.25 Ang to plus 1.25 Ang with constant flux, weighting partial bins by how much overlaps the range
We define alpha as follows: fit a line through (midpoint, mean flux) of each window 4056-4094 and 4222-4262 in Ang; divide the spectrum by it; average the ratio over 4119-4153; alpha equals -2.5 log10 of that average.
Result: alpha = -0.043 mag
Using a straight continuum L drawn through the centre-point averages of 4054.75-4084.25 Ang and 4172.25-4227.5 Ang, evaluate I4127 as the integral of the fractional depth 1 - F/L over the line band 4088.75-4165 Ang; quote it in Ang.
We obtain -2.1 Ang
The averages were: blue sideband 19.7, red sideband 20.1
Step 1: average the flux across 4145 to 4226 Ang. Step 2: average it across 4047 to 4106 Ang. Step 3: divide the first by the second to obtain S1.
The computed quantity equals 1.04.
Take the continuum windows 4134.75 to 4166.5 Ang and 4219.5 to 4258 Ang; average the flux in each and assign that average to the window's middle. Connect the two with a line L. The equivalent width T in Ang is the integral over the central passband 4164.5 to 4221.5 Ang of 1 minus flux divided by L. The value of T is -0.9 Ang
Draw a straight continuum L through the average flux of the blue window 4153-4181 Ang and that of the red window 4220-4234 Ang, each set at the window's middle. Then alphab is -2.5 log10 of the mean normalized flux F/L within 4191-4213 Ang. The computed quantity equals -0.05 mag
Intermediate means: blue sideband 20.7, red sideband 18.9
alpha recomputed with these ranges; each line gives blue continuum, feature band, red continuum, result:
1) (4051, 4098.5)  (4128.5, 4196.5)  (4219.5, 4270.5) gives -0.03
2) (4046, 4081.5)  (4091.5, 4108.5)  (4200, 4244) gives 0.06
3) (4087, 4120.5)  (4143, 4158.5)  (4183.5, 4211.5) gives 0.00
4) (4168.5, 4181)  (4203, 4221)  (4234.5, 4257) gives -0.04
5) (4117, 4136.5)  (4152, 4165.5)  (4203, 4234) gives -0.02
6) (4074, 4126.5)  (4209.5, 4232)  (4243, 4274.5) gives 0.00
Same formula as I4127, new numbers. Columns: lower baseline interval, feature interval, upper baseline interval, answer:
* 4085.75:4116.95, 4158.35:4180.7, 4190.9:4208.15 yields -0.6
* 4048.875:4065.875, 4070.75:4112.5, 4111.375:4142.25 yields 1.5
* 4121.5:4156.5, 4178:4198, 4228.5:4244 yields -0.2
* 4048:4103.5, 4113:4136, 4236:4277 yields -1.6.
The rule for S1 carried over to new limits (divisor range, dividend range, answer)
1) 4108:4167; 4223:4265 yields 0.93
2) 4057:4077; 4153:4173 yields 1.05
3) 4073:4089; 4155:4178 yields 1.02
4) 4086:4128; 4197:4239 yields 0.97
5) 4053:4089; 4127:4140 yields 1.04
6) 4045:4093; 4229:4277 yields 0.98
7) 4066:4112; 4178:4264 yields 1.01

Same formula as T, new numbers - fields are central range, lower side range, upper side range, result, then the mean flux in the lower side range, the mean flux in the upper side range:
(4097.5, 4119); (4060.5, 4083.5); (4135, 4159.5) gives 0.66 Ang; 19.8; 20.5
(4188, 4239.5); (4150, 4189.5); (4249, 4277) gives -0.06 Ang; 20.4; 19.4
